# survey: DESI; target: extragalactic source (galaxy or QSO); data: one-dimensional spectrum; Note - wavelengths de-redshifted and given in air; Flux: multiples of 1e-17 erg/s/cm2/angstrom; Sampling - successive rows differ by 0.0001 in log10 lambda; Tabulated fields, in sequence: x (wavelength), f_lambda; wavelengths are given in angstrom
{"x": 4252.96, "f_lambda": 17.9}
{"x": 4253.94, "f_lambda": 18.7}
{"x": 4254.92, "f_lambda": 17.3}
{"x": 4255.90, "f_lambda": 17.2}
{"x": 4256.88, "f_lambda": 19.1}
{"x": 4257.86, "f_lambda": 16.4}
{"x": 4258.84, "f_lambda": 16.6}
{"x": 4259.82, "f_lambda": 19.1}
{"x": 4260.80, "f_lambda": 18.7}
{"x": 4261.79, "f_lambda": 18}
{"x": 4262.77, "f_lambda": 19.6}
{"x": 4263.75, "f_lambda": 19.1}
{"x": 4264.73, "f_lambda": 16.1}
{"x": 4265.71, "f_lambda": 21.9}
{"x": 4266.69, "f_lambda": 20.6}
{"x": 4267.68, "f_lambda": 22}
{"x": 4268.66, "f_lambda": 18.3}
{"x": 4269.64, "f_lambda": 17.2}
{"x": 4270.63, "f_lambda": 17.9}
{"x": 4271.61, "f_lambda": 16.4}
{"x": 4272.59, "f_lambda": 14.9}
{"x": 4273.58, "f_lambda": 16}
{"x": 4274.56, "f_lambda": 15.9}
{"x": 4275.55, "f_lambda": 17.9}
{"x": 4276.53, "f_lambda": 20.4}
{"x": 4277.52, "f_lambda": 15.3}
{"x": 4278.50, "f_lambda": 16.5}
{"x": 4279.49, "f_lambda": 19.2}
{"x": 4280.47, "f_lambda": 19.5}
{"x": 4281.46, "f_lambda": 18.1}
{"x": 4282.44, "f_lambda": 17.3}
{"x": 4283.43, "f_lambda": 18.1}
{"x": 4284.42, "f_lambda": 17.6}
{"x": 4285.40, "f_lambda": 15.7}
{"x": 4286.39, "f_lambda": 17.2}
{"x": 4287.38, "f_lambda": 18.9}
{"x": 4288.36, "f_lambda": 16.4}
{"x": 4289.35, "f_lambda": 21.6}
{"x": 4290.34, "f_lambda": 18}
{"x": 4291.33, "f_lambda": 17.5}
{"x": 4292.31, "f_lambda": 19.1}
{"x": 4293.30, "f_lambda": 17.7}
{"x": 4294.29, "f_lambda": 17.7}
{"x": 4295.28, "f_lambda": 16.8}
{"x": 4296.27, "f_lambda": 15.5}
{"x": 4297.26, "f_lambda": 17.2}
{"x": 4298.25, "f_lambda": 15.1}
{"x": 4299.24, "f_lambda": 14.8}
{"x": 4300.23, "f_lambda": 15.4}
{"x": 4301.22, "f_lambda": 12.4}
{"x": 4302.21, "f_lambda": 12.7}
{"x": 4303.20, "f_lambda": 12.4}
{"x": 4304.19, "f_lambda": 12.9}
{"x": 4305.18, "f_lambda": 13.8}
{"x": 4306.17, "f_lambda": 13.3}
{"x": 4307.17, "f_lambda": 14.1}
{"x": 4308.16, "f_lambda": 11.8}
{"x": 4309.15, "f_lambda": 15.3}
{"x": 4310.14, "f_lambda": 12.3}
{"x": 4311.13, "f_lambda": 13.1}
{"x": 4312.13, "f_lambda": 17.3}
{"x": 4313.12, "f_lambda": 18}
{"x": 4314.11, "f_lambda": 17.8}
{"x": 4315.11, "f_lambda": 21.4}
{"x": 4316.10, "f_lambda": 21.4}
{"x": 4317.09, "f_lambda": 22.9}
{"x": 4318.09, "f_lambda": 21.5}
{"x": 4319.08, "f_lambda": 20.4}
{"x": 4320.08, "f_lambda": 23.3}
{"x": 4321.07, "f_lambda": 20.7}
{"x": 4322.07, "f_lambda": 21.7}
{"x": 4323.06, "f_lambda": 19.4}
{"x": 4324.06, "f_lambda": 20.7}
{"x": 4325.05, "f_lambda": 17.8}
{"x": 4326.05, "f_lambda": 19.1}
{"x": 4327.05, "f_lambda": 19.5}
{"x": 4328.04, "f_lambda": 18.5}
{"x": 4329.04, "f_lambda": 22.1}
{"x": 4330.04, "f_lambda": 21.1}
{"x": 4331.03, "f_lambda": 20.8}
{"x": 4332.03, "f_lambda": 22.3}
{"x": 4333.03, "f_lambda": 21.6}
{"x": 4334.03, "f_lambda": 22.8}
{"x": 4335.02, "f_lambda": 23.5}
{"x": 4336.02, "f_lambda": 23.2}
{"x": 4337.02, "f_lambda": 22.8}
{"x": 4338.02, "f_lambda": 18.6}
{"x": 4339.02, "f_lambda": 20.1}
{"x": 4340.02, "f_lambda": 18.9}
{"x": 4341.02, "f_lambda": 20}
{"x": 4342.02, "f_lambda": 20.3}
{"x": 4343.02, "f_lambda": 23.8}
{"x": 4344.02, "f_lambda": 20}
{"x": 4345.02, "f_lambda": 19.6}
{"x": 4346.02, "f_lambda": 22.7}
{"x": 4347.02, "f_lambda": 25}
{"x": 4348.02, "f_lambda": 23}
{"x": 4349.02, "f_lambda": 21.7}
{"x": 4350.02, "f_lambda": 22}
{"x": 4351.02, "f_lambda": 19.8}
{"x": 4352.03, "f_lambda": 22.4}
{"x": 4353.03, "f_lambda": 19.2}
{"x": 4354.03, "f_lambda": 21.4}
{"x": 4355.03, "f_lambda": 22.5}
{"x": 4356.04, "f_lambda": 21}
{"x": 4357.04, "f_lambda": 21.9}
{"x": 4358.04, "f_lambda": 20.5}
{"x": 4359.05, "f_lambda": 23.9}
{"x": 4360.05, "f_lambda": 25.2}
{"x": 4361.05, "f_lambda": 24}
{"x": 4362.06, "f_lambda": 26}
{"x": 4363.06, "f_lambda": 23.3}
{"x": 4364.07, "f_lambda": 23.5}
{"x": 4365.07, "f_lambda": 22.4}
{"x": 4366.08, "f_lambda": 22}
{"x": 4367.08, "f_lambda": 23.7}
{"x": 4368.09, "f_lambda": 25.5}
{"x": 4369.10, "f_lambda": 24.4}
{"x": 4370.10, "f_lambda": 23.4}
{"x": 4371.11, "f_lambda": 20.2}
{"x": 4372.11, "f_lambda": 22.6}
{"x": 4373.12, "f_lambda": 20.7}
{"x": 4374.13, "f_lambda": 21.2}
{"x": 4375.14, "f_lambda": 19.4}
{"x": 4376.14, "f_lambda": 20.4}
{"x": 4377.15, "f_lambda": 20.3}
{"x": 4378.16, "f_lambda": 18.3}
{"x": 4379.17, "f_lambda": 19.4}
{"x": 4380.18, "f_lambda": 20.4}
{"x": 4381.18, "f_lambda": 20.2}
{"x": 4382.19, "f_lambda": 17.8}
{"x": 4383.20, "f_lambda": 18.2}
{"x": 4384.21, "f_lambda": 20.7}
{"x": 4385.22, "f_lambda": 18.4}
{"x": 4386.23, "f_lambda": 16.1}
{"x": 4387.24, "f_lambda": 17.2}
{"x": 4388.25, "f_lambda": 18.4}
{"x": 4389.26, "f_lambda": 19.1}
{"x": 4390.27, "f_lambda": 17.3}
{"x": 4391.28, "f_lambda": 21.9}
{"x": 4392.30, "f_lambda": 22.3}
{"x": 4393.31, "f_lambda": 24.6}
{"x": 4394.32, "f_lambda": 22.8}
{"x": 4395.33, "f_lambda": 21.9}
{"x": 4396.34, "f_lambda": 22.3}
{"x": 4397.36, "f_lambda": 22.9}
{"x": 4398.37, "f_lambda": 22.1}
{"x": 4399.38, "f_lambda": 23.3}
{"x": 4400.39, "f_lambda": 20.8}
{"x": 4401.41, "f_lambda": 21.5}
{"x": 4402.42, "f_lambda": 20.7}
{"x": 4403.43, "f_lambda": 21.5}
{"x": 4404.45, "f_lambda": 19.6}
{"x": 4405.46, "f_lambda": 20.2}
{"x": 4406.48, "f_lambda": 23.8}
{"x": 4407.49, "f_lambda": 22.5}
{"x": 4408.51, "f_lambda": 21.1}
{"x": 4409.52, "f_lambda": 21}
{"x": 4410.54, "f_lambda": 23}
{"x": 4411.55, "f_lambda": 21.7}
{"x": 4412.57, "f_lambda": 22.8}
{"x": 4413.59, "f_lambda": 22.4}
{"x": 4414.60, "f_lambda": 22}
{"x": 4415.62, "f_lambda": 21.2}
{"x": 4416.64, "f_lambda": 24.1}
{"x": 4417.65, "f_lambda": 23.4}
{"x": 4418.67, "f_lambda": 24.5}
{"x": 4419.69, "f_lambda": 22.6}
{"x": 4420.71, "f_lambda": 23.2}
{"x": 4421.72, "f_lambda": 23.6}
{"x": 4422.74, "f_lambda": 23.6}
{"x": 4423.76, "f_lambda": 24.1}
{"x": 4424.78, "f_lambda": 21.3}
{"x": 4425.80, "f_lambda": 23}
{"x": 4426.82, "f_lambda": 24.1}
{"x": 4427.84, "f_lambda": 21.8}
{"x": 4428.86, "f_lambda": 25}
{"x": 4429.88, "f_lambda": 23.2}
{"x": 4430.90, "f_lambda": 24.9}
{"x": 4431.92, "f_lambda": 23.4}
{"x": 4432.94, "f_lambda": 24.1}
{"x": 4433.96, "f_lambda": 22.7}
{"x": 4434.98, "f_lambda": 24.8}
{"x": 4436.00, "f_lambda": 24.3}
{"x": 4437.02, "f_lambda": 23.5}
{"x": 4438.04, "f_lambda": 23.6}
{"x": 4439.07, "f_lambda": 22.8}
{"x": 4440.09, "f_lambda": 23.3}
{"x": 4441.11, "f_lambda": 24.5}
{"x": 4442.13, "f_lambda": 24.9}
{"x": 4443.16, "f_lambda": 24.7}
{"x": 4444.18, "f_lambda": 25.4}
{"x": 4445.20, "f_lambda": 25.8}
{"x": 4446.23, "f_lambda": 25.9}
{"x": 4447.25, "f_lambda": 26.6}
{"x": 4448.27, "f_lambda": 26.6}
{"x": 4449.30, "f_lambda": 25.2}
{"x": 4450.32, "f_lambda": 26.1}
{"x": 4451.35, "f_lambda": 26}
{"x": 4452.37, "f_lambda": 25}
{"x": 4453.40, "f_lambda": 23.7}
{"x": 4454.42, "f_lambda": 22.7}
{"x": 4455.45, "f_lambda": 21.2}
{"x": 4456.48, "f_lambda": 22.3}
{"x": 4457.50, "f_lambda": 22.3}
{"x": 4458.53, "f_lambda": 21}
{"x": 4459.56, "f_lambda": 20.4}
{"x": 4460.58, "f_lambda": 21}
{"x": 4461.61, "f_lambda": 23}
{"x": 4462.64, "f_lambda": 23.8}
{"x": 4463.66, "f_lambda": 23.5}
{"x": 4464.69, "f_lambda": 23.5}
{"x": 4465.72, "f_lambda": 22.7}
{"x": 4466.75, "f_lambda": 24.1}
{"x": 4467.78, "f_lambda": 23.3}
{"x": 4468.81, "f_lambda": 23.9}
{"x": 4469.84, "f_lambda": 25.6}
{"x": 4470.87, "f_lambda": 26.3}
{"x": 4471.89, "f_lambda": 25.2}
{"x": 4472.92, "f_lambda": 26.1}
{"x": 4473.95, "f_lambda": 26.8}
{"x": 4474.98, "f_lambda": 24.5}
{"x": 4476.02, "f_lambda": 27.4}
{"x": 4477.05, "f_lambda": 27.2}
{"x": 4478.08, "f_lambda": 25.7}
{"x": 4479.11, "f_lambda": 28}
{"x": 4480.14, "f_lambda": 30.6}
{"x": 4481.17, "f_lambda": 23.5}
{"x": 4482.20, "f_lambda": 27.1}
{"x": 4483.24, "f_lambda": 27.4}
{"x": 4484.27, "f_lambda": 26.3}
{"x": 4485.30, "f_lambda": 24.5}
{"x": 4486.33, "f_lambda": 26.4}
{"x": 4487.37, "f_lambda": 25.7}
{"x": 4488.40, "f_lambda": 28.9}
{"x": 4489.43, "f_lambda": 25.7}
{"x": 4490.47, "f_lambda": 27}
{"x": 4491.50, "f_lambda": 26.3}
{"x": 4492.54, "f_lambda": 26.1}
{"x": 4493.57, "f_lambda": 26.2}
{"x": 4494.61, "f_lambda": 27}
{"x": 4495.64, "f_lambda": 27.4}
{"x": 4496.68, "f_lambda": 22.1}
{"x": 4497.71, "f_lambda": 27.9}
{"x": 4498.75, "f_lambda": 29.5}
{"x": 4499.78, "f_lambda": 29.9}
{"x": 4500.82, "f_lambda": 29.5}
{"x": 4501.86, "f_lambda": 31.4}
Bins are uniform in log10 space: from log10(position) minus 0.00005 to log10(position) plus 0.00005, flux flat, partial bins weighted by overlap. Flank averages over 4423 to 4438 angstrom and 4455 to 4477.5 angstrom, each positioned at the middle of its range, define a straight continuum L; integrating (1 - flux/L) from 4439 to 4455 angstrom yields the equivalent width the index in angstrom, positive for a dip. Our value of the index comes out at -0.9 angstrom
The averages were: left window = 23.6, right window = 23.9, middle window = 25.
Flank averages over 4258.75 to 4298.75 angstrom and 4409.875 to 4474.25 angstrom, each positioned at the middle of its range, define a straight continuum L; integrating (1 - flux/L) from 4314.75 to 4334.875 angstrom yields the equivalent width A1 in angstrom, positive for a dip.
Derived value -1.5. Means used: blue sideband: 17.9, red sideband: 23.7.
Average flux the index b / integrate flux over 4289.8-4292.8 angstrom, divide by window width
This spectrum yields 18.3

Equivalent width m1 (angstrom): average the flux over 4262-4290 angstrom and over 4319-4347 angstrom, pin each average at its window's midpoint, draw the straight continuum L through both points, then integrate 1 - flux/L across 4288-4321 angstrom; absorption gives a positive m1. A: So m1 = 4.70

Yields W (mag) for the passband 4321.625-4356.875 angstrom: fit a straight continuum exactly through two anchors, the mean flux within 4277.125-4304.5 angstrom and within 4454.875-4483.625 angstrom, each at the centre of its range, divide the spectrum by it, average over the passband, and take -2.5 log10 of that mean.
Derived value -0.13 mag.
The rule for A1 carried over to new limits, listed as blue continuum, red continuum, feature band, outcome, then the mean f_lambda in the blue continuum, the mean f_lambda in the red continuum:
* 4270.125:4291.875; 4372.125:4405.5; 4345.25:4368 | -3.56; 17.6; 20.4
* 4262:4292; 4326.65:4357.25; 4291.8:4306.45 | 3.06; 18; 21.4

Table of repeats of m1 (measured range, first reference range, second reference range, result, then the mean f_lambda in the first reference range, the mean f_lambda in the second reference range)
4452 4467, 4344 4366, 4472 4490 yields 1.9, 22.4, 26.5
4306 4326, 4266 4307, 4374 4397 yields -0.6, 16.9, 19.9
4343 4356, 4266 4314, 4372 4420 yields -1.8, 16.6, 21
